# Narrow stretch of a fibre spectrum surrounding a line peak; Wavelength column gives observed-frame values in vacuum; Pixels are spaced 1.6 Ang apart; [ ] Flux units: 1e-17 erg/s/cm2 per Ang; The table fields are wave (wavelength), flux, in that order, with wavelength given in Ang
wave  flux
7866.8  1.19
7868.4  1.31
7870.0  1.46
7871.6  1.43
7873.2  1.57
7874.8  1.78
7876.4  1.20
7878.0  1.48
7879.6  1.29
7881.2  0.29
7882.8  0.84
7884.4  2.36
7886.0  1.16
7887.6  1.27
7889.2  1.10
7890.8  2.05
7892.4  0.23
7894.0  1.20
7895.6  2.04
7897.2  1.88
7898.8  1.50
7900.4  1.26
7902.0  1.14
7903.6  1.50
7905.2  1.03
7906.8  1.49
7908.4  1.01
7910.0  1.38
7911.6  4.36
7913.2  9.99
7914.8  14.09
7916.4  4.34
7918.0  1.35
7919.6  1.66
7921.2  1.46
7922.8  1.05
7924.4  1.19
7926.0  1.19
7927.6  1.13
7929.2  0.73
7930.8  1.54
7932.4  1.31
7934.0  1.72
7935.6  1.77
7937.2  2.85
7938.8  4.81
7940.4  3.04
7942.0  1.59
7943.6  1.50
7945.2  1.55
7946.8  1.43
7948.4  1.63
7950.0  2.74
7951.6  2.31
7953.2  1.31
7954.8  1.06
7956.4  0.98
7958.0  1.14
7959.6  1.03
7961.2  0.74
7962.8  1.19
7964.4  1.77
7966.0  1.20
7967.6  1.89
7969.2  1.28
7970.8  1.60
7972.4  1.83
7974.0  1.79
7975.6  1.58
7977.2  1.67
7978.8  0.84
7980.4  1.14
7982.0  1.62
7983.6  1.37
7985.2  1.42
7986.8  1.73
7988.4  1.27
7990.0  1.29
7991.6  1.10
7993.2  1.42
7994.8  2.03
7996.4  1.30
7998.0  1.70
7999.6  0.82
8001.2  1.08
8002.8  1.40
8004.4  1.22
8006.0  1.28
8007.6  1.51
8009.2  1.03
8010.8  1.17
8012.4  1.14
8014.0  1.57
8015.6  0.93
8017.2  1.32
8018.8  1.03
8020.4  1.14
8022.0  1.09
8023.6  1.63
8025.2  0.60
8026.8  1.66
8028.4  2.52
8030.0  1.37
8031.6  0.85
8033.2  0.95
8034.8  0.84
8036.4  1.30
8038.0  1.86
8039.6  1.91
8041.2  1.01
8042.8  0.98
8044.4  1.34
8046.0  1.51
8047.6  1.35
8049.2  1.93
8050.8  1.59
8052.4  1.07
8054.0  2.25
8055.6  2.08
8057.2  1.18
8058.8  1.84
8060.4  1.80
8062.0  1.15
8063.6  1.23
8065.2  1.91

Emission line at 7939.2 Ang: [N II] 6583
